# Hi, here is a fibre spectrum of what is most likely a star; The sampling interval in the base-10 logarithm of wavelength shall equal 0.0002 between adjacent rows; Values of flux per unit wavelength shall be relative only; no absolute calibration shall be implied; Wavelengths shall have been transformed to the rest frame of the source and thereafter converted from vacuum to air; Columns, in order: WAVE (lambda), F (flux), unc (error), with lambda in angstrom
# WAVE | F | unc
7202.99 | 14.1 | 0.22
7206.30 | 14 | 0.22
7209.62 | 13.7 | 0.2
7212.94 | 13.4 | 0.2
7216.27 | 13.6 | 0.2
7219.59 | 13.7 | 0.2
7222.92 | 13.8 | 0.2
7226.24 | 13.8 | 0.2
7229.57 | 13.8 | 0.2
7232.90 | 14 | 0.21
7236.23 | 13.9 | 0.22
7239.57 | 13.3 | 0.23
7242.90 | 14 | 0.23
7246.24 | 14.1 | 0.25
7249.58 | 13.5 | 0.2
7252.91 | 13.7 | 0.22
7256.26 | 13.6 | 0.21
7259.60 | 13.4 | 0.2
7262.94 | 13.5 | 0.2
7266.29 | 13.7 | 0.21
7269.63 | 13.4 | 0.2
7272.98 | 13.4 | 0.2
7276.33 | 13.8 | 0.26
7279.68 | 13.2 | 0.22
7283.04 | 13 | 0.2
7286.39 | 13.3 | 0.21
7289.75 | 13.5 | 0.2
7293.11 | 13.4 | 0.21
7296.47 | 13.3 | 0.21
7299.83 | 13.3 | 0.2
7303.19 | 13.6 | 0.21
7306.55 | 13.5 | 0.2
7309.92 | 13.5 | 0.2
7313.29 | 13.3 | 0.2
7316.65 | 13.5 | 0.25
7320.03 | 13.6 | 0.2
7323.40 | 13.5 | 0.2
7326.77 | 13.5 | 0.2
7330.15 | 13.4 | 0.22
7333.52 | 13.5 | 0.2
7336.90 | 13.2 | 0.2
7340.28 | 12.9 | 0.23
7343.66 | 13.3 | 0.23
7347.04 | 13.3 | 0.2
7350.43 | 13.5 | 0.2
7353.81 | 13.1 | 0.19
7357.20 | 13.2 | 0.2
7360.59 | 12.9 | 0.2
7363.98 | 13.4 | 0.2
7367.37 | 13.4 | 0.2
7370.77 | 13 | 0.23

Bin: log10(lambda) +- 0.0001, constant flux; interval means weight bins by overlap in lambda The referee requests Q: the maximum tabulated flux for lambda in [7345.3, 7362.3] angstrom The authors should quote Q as 13.5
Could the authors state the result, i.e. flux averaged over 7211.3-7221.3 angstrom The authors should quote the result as 13.6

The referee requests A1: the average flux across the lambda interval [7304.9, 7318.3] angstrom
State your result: 13.5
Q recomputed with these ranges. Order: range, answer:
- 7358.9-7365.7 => 13.4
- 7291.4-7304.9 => 13.6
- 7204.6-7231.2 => 14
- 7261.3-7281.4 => 13.8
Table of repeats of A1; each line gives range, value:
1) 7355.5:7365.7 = 13.2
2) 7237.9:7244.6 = 13.6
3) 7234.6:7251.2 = 13.8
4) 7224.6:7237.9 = 13.9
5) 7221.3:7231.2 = 13.8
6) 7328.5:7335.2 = 13.5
